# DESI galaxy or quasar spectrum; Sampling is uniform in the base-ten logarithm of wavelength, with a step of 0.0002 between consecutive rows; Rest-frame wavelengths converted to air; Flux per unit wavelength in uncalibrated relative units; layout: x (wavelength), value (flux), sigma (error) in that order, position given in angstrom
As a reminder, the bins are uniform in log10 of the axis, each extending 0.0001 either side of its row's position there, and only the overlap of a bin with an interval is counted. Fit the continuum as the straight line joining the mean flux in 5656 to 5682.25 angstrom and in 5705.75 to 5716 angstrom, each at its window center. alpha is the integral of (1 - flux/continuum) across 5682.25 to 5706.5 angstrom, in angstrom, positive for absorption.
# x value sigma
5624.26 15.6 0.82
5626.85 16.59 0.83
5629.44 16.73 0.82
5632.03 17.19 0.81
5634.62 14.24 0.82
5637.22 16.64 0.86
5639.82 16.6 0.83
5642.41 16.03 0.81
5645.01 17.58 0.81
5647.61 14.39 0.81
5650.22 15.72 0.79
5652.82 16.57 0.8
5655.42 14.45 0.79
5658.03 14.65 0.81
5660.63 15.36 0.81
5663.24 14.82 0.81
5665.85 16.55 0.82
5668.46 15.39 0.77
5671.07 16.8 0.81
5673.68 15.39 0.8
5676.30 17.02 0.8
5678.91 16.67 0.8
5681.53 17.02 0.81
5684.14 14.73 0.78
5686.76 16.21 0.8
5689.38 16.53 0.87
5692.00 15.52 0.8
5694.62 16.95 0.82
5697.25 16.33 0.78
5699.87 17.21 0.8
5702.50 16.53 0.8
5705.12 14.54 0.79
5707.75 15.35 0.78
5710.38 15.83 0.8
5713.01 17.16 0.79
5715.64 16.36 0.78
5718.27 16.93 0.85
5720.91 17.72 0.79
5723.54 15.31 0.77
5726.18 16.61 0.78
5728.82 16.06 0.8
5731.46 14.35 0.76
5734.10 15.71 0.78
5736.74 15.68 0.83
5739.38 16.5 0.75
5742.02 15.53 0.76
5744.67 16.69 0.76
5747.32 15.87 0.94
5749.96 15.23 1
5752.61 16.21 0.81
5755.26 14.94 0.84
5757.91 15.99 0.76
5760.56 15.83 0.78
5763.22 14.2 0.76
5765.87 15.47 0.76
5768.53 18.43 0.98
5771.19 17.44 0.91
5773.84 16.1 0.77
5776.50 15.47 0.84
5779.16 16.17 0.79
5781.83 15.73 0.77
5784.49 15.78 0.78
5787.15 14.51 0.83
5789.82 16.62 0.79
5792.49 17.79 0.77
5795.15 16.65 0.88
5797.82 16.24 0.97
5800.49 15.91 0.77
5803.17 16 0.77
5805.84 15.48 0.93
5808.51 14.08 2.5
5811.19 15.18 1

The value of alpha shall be -0.14 angstrom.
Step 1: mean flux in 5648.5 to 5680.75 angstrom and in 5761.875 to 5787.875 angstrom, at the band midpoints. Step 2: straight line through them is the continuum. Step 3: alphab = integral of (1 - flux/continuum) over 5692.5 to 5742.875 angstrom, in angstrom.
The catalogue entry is -0.8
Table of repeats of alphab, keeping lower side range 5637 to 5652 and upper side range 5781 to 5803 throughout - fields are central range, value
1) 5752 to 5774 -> 0.1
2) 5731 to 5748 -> 0.3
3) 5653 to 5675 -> 0.9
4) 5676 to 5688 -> -0.1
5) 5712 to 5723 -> -0.5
